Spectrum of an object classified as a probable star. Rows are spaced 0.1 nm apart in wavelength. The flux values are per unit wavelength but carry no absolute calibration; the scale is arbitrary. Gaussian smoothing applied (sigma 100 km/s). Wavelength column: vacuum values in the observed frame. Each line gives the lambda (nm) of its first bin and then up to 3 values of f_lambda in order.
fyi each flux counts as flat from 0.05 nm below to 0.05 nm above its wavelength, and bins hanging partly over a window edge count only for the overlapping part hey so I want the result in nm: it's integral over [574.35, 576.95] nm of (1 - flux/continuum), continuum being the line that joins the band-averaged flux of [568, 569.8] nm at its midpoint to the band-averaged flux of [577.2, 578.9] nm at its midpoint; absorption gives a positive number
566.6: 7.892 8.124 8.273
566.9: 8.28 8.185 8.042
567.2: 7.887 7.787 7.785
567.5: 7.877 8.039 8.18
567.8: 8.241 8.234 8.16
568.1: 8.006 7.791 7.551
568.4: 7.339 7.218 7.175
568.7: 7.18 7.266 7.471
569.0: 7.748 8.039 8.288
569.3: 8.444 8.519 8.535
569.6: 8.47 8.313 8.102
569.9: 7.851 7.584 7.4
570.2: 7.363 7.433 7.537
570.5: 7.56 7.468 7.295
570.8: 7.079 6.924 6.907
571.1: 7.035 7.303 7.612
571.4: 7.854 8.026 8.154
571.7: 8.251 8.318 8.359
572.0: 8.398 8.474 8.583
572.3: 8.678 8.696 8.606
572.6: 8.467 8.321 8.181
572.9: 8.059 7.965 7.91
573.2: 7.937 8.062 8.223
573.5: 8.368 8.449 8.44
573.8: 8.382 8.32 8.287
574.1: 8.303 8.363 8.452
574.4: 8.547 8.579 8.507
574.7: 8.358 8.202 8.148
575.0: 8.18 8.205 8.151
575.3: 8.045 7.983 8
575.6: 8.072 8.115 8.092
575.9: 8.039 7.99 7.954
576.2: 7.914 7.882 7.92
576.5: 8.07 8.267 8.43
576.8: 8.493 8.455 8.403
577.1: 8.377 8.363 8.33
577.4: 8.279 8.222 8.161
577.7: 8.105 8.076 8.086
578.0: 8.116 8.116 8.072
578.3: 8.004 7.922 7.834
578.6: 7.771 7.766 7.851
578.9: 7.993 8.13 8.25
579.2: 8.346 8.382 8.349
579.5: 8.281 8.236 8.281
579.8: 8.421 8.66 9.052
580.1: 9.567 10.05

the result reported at -0.06 nm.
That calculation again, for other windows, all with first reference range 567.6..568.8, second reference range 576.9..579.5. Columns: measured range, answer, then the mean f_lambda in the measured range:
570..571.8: 0.08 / 7.51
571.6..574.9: -0.17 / 8.34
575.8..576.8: 0.00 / 8.08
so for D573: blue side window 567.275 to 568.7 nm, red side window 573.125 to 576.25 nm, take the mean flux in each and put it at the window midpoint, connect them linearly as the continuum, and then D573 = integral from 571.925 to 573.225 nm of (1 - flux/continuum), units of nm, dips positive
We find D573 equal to -0.041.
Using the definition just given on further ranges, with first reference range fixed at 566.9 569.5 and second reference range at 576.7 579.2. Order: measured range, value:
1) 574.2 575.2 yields -0.04 nm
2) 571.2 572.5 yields -0.05 nm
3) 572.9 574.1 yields -0.03 nm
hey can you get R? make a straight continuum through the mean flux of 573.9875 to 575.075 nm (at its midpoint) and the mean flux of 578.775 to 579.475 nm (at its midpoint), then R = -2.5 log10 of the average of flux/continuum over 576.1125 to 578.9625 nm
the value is 0.02 mag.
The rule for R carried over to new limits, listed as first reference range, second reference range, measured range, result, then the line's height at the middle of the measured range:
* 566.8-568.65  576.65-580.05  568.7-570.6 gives 0.01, 7.95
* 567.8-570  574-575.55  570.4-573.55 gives 0.02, 8.09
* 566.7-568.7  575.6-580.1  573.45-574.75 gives -0.04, 8.08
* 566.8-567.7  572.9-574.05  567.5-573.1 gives 0.03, 8.11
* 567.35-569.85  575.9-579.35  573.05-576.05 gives -0.02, 8.06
